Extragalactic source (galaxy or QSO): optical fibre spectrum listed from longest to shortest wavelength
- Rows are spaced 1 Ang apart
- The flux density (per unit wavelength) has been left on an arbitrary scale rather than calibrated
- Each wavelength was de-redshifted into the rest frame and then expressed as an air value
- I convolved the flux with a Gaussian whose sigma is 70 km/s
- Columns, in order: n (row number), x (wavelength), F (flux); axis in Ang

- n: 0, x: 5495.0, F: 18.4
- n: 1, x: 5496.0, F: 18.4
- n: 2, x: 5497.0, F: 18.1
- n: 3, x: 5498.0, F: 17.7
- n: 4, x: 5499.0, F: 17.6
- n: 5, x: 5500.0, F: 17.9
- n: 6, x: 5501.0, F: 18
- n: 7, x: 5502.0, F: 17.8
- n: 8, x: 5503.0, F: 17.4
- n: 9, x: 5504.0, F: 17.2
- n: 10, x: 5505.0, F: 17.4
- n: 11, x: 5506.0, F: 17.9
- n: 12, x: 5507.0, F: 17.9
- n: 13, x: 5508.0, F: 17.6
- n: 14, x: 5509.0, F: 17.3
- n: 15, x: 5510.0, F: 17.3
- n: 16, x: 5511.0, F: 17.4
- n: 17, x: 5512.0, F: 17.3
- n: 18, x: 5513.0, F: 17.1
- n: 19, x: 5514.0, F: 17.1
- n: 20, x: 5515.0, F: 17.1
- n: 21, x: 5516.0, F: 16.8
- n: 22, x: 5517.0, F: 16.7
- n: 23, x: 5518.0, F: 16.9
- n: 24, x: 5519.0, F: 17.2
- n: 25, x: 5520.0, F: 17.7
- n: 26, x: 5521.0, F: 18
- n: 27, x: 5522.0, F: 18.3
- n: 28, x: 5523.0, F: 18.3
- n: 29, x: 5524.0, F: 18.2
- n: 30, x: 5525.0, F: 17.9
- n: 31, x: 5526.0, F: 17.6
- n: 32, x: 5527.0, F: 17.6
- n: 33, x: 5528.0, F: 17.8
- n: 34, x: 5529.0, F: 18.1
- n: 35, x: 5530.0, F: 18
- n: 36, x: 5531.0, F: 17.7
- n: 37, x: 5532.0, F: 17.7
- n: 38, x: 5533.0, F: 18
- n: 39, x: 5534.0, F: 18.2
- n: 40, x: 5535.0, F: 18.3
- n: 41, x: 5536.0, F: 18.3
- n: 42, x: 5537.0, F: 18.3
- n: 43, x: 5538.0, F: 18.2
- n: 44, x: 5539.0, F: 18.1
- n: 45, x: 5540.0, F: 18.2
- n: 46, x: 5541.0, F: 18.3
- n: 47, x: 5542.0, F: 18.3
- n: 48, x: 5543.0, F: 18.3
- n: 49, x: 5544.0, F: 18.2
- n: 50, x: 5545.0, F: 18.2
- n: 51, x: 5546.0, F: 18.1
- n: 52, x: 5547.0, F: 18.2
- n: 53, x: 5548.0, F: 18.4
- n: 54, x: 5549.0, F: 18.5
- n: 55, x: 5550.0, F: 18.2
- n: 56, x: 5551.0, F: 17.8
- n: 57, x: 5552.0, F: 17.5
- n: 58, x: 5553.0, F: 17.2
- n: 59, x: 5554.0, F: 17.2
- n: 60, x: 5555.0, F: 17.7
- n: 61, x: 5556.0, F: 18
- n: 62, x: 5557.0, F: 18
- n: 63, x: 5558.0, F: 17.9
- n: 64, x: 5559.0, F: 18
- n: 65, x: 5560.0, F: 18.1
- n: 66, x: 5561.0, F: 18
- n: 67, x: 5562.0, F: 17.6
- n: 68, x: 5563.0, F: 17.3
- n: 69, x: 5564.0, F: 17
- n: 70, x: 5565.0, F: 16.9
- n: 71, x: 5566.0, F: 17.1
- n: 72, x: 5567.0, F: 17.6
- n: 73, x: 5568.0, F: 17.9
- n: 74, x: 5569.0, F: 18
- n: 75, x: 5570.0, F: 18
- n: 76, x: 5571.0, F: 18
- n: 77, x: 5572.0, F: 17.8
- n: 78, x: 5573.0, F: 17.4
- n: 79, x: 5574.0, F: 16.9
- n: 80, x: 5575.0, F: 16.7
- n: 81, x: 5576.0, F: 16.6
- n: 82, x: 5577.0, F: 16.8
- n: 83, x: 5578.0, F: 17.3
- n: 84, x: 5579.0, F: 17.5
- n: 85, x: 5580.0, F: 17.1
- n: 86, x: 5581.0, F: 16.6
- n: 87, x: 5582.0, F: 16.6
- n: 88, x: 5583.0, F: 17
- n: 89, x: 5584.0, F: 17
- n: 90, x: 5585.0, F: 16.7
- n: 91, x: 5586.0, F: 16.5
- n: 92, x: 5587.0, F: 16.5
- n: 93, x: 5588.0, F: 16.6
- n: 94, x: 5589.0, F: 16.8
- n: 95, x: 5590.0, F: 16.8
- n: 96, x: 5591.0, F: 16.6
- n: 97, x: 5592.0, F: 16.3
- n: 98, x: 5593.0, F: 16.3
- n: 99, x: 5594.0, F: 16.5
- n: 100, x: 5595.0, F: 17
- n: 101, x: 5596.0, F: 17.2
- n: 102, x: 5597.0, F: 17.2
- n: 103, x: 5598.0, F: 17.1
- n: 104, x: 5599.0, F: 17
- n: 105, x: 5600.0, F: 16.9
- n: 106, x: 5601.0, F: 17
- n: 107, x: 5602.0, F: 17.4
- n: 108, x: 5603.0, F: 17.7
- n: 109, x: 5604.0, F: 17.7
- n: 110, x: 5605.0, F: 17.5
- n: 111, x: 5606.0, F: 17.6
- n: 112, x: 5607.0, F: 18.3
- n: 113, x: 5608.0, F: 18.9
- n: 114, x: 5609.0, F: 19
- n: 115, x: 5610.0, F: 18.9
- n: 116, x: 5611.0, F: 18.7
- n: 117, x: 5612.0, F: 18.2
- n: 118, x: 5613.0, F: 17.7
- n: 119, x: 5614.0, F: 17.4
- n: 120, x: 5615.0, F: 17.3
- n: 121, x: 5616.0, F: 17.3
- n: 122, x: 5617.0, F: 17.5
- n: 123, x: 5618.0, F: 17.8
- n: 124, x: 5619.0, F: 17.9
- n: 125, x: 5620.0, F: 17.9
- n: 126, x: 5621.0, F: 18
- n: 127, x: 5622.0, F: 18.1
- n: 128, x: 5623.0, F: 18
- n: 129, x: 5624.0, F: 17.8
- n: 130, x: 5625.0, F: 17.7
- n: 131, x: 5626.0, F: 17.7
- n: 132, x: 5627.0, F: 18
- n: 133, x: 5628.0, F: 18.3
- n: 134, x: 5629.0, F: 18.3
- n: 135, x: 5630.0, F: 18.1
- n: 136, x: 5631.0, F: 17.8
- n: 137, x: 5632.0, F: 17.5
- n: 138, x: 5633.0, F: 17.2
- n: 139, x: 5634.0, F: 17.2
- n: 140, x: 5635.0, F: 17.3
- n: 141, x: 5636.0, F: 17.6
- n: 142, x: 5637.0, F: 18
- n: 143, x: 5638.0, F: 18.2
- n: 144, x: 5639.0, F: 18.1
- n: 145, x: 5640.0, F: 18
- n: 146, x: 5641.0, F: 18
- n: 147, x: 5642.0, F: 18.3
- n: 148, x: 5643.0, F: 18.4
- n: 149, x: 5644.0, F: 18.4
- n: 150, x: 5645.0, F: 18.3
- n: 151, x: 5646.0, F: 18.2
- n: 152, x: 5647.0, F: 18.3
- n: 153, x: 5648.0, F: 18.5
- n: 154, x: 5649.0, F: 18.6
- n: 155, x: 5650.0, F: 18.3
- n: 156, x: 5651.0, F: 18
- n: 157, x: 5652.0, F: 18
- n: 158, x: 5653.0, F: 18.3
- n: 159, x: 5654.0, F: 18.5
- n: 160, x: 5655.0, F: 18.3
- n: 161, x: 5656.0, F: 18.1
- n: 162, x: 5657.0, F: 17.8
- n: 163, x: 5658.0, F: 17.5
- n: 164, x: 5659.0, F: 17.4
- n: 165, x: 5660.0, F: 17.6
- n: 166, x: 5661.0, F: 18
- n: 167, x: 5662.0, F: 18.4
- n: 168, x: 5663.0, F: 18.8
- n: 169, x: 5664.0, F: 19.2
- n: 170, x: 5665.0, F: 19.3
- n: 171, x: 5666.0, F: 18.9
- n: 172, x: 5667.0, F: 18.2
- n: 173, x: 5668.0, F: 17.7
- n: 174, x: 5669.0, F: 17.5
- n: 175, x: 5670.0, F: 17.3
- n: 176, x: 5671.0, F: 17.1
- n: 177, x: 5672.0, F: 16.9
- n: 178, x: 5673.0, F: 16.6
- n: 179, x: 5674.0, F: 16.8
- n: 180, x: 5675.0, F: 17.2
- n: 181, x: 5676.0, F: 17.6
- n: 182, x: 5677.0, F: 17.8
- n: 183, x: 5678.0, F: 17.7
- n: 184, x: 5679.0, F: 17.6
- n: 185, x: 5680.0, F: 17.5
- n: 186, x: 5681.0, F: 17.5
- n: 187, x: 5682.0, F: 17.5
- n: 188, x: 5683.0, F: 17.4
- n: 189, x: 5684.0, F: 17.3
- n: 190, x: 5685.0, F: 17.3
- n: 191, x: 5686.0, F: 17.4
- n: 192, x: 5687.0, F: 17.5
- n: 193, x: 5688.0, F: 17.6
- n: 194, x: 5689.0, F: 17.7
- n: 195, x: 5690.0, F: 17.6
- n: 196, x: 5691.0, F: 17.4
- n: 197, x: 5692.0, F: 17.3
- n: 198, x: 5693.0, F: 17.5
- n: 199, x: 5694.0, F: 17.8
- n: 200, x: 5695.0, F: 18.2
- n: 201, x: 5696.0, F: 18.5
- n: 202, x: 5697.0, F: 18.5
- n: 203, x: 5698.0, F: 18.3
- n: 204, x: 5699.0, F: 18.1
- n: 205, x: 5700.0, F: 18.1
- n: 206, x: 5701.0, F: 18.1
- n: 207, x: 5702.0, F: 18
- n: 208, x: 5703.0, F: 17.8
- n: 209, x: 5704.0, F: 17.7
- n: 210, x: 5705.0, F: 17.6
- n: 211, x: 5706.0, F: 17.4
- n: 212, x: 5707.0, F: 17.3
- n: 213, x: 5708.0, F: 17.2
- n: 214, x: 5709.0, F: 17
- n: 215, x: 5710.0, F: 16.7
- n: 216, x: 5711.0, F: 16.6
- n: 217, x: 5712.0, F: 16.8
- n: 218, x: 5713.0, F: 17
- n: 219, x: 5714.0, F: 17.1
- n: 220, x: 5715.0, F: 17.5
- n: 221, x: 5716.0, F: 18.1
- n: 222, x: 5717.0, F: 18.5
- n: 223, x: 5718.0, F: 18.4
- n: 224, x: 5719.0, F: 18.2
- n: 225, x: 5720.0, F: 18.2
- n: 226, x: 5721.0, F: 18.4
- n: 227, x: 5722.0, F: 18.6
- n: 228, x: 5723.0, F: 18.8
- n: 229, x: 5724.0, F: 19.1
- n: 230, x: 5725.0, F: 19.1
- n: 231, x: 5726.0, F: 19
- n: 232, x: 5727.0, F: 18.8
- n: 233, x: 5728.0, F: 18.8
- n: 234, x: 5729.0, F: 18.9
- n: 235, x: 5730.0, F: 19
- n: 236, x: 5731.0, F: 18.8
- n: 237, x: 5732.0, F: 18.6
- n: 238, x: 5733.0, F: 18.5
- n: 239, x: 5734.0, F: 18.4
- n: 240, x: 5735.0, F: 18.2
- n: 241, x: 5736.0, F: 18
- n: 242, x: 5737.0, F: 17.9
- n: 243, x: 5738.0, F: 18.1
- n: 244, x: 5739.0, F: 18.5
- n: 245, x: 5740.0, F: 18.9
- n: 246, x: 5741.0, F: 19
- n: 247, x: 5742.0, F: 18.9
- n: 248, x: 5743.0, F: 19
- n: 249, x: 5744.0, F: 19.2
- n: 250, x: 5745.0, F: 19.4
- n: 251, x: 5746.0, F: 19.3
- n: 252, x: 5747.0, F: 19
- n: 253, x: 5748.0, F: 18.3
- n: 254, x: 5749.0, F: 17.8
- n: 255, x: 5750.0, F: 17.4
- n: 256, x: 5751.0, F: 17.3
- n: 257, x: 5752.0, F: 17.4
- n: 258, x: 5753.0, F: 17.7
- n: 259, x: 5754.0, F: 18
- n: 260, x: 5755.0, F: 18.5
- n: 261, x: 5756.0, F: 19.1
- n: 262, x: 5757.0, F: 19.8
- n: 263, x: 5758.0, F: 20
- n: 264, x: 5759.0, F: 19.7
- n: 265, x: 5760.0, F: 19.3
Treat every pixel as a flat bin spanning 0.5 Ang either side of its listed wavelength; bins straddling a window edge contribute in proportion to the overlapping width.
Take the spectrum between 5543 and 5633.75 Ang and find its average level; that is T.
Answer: 17.5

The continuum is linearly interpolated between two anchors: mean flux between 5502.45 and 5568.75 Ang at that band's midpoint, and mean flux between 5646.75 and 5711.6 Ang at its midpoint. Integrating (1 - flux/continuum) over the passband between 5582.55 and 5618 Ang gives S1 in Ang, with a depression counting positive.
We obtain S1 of 0.87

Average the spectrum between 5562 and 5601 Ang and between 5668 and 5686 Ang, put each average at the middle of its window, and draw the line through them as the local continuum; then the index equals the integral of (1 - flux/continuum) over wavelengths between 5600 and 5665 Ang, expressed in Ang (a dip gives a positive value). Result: -3.0 Ang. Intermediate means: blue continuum 17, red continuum 17.3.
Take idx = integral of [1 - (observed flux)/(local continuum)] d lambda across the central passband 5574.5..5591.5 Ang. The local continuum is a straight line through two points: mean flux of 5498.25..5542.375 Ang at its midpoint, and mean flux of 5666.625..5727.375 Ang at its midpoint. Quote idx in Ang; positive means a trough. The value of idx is 0.9 Ang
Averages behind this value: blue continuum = 17.7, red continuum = 17.7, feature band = 16.8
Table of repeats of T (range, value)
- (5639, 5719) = 17.8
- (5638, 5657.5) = 18.2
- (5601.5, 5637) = 17.9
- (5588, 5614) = 17.4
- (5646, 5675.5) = 18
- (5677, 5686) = 17.5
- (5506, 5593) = 17.6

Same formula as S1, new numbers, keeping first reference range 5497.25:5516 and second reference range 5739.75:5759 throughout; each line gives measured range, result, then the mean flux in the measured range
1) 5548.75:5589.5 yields 1.0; 17.4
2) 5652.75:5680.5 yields 0.6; 17.8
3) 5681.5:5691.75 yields 0.5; 17.5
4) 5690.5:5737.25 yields 1.1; 18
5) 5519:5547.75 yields -0.7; 18.1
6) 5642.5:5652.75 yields -0.1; 18.3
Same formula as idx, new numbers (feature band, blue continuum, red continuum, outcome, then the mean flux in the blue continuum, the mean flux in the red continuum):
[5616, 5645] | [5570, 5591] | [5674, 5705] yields -0.98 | 17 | 17.7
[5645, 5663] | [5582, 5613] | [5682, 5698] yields -0.62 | 17.3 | 17.7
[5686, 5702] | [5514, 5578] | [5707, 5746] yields 0.29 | 17.8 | 18.3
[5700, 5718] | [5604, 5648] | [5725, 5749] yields 1.01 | 18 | 18.7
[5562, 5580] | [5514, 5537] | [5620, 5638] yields 0.44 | 17.7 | 17.8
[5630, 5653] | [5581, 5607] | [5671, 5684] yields -1.13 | 17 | 17.3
